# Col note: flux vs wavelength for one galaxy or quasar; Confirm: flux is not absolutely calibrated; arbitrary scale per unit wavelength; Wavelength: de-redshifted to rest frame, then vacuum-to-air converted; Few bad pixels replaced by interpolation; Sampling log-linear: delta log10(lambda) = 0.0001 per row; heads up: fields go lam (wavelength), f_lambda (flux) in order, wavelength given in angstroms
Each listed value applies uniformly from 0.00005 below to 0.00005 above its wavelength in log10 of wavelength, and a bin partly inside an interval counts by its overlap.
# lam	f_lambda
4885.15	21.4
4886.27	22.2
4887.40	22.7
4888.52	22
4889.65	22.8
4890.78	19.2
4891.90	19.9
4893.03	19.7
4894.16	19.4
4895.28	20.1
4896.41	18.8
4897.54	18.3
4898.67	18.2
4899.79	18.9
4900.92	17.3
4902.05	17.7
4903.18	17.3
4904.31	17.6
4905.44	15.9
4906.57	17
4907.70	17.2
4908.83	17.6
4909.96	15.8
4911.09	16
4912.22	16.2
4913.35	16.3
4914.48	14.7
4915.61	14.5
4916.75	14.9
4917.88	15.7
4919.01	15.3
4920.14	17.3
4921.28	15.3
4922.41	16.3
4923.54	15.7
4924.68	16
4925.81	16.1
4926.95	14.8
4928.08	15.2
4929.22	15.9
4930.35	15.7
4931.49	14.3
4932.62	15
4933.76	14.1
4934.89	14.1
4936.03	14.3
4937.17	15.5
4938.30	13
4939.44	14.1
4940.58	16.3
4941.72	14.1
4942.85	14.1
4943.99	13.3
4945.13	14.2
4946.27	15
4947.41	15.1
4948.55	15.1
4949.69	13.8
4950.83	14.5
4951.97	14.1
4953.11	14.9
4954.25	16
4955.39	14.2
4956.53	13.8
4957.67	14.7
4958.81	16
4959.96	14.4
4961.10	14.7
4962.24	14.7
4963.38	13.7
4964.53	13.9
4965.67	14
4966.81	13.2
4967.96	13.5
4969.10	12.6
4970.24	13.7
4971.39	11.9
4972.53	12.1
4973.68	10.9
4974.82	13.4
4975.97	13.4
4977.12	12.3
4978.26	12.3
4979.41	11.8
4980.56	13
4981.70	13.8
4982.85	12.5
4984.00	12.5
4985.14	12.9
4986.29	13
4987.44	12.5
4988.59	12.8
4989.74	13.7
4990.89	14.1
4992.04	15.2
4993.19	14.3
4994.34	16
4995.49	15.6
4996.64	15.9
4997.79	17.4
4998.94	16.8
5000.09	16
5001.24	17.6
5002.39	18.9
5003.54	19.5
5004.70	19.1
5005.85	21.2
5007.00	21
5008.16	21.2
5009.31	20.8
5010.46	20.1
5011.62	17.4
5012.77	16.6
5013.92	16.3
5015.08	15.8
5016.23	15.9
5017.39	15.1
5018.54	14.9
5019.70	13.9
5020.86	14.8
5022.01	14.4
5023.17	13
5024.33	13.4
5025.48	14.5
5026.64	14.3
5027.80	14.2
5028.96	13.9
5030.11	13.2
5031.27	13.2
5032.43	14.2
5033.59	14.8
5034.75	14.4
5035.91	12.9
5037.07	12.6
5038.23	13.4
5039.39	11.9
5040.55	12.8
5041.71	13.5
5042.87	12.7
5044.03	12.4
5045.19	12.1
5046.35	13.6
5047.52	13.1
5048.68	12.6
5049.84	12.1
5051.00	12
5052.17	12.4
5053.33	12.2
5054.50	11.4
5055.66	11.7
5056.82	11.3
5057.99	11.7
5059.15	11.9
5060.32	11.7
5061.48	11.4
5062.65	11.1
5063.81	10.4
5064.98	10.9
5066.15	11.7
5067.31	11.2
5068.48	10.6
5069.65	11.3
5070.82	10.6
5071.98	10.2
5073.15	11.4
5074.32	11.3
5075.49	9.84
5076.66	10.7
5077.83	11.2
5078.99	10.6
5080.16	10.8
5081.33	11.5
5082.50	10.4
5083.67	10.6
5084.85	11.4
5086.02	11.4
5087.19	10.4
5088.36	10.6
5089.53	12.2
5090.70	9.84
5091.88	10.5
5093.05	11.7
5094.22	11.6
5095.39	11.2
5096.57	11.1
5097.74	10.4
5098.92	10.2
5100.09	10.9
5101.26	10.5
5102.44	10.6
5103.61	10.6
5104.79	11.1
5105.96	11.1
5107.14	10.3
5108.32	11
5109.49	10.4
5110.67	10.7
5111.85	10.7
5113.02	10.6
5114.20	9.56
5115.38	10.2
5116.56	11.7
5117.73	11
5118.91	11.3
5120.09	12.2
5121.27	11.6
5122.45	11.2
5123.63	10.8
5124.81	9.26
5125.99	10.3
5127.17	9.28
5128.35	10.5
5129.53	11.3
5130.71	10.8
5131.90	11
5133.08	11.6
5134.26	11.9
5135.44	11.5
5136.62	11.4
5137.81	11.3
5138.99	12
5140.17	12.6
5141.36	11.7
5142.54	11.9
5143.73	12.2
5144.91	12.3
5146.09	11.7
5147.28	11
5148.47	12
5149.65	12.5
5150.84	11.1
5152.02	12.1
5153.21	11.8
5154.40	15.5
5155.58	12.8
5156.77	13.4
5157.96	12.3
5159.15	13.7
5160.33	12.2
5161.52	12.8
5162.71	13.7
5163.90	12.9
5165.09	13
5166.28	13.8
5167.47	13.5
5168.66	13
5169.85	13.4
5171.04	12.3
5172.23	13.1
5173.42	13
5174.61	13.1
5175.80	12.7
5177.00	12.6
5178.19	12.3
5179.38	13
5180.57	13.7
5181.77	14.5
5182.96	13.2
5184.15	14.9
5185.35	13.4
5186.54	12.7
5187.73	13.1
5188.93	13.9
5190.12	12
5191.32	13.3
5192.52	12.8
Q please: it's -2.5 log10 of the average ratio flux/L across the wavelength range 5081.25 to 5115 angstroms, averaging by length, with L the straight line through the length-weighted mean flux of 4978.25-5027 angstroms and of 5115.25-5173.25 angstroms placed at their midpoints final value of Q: 0.22 mag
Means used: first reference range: 15.7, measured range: 10.8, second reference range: 12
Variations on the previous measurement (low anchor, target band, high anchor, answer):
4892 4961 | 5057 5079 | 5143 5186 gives 0.26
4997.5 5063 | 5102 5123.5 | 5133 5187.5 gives 0.22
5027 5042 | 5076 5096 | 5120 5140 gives 0.11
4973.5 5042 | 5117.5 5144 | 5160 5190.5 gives 0.21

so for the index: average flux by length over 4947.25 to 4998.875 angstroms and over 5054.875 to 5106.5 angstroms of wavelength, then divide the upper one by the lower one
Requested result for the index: 0.79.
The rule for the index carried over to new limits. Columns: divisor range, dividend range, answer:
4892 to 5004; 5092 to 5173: 0.77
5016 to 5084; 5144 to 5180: 1.03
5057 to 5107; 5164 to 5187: 1.21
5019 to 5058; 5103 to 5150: 0.85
